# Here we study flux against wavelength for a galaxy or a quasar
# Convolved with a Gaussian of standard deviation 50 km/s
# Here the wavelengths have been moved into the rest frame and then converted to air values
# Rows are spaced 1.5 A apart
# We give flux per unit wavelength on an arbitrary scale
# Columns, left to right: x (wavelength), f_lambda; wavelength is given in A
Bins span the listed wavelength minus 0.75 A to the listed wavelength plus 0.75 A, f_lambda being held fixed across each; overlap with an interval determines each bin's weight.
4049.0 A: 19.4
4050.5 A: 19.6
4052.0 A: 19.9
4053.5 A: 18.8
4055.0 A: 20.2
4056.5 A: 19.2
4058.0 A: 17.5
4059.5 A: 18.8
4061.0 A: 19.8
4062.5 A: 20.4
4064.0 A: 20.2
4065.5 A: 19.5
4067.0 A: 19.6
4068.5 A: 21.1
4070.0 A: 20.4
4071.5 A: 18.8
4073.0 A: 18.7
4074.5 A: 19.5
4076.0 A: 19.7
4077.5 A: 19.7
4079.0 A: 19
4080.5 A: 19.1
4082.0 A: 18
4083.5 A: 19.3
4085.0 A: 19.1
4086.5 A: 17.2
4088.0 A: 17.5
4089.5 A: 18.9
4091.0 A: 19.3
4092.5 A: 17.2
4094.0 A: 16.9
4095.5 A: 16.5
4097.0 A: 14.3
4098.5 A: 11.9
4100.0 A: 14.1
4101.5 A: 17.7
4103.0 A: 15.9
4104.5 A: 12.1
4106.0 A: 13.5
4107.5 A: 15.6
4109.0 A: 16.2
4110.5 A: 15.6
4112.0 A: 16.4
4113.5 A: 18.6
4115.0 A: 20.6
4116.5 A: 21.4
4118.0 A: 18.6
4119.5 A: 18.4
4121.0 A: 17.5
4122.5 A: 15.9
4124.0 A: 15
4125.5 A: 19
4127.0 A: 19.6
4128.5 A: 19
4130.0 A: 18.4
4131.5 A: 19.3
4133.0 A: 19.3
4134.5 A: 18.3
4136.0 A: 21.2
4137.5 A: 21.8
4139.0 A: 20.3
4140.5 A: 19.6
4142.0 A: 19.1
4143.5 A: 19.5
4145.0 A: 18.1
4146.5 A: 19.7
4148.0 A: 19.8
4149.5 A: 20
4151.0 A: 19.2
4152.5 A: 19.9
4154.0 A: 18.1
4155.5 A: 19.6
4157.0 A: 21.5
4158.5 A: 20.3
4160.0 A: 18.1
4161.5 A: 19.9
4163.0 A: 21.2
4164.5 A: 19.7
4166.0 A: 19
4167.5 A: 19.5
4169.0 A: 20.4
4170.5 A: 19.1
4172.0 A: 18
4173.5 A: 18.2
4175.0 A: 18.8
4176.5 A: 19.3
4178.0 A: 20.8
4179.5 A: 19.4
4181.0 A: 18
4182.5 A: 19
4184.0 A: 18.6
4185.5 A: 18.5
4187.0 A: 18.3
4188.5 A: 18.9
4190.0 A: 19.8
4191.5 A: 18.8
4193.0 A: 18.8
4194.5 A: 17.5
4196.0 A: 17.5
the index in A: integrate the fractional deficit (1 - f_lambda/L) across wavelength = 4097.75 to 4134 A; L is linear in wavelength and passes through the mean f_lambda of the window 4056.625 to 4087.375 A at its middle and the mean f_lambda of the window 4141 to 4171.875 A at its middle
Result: 4.37 A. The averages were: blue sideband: 19.3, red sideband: 19.6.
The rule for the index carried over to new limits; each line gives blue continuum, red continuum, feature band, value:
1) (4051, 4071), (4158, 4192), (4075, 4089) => 0.6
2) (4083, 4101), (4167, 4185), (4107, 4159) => -2.7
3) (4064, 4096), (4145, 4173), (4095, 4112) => 3.7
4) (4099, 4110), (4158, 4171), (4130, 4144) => -1.8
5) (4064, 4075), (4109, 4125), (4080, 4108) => 3.3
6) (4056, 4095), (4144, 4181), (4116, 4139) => 0.5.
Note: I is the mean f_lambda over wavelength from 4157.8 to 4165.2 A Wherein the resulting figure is 19.8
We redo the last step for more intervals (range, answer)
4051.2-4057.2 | 19.5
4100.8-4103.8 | 16.7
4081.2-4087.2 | 18.4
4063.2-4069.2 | 20.1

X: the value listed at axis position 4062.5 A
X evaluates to 20.4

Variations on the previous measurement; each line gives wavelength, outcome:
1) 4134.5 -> 18.3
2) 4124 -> 15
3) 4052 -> 19.9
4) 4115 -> 20.6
